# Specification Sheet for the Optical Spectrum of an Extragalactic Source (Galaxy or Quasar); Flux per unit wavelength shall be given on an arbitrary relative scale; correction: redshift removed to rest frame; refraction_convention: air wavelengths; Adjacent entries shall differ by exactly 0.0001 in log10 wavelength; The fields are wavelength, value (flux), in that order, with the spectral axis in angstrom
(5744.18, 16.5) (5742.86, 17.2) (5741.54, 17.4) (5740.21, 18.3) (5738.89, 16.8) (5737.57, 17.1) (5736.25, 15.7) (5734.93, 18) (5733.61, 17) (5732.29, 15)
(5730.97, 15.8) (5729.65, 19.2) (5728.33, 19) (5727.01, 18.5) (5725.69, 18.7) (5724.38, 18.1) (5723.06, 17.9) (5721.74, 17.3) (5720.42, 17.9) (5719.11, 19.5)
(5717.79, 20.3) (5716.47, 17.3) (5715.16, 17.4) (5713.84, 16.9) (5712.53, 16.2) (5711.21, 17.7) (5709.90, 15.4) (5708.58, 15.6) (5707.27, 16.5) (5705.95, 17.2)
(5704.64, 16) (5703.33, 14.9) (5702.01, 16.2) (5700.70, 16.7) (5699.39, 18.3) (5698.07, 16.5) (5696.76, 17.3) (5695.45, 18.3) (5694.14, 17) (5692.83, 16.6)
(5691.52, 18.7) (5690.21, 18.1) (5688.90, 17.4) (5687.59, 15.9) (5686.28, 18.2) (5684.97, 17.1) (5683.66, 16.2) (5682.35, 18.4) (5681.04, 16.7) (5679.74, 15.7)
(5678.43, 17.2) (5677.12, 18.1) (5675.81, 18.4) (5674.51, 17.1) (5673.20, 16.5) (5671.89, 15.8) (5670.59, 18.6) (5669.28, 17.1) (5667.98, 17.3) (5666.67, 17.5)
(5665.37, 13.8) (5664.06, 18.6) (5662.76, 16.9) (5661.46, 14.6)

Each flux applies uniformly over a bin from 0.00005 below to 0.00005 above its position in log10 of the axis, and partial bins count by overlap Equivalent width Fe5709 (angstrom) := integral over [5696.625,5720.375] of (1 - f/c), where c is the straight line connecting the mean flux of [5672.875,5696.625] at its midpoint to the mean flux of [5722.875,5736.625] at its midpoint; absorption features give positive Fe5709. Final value 0.6 angstrom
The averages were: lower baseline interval 17.3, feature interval 17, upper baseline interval 17.6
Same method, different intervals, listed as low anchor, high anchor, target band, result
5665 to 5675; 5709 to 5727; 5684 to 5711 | 0.7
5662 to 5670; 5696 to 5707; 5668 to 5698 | -0.9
